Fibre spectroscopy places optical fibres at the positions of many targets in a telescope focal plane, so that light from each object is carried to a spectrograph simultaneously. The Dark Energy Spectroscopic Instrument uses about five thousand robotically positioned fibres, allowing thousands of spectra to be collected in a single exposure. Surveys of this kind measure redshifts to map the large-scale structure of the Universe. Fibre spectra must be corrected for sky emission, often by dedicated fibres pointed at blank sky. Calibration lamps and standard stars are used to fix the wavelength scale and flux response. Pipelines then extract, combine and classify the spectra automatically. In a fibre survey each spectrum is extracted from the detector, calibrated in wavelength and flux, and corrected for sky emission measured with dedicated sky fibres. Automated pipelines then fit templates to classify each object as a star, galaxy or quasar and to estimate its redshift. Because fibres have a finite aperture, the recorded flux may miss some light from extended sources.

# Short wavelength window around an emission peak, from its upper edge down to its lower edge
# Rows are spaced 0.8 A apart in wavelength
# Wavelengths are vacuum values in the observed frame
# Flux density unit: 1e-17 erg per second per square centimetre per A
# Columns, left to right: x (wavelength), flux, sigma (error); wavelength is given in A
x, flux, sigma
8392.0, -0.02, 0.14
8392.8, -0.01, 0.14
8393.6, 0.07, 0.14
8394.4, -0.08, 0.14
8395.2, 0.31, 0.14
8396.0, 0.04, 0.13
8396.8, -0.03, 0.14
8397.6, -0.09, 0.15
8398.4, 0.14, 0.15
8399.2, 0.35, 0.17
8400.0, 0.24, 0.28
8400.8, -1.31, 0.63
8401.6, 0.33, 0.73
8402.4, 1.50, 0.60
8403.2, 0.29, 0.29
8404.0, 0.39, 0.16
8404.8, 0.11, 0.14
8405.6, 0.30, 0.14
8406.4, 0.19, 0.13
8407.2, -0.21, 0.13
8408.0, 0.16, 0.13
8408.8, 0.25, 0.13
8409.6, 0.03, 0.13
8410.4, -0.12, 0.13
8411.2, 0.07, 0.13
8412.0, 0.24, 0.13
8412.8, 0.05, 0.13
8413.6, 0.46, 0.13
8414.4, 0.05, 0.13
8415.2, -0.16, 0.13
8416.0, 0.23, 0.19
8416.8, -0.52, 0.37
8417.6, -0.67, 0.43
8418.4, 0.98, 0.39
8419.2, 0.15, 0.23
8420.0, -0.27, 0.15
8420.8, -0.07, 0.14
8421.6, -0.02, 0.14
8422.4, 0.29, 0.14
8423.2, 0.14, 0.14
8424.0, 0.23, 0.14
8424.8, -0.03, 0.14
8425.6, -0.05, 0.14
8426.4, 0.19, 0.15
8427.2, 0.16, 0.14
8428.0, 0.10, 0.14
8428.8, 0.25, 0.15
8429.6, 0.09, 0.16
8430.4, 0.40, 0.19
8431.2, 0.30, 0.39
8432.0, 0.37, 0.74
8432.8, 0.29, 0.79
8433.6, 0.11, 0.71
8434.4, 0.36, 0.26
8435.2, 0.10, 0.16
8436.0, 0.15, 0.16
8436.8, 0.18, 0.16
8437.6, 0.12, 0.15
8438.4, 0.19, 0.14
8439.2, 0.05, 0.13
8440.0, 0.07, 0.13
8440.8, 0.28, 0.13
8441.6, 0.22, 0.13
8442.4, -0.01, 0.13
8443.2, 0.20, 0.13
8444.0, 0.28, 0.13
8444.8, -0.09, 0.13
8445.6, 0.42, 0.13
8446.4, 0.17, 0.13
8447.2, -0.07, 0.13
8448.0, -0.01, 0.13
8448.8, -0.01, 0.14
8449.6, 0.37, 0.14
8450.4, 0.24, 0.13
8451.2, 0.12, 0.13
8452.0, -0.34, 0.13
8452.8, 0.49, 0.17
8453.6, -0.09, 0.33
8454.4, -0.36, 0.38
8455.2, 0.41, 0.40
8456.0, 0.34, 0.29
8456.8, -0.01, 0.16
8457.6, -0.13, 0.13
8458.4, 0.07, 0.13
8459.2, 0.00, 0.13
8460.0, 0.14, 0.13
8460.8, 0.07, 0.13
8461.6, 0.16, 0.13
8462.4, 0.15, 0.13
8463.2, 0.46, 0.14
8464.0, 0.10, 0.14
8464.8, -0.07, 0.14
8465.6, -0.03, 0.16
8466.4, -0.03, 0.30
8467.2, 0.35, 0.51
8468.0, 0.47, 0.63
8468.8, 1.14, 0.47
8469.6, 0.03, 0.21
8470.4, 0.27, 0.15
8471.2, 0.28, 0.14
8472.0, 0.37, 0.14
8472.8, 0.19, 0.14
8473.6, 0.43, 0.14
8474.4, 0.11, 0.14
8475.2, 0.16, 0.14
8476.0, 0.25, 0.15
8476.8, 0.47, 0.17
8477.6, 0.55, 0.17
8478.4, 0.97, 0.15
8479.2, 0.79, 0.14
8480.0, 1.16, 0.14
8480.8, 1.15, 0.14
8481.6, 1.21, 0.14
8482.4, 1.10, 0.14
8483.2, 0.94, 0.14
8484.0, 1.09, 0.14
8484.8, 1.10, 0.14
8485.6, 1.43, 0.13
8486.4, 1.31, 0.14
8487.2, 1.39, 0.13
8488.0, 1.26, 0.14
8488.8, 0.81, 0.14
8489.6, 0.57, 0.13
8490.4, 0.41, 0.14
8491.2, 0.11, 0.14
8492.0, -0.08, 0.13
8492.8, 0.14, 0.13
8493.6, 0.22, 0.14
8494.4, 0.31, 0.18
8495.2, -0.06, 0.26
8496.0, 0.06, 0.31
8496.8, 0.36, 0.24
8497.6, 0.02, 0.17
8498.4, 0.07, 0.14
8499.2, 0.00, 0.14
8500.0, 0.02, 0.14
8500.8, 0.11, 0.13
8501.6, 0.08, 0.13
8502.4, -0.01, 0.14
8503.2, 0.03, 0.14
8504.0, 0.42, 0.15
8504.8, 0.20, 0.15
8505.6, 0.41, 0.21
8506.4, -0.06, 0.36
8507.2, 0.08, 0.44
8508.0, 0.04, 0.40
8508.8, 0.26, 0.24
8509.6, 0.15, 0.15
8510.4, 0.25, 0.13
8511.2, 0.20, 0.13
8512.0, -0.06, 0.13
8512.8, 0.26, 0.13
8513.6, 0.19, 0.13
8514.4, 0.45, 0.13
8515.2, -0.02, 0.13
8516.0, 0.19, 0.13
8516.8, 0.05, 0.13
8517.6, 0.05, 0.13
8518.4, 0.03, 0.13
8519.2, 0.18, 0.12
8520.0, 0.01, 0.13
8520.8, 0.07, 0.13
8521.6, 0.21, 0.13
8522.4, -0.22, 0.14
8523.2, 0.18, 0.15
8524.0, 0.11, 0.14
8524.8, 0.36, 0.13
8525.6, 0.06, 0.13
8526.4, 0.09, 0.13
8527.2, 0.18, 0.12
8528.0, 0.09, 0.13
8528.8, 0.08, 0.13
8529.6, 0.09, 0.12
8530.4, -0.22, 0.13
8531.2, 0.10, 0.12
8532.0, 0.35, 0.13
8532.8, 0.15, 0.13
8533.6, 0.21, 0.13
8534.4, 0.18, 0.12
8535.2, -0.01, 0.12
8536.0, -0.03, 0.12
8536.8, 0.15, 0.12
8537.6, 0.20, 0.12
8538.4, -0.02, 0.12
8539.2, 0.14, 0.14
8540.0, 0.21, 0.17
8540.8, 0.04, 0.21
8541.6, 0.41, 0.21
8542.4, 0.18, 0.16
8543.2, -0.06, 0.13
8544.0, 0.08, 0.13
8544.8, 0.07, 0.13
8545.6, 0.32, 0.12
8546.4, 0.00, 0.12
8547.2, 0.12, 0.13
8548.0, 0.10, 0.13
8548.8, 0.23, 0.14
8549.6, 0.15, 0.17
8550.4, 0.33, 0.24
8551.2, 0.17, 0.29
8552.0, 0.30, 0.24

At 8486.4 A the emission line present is [O II] 3727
